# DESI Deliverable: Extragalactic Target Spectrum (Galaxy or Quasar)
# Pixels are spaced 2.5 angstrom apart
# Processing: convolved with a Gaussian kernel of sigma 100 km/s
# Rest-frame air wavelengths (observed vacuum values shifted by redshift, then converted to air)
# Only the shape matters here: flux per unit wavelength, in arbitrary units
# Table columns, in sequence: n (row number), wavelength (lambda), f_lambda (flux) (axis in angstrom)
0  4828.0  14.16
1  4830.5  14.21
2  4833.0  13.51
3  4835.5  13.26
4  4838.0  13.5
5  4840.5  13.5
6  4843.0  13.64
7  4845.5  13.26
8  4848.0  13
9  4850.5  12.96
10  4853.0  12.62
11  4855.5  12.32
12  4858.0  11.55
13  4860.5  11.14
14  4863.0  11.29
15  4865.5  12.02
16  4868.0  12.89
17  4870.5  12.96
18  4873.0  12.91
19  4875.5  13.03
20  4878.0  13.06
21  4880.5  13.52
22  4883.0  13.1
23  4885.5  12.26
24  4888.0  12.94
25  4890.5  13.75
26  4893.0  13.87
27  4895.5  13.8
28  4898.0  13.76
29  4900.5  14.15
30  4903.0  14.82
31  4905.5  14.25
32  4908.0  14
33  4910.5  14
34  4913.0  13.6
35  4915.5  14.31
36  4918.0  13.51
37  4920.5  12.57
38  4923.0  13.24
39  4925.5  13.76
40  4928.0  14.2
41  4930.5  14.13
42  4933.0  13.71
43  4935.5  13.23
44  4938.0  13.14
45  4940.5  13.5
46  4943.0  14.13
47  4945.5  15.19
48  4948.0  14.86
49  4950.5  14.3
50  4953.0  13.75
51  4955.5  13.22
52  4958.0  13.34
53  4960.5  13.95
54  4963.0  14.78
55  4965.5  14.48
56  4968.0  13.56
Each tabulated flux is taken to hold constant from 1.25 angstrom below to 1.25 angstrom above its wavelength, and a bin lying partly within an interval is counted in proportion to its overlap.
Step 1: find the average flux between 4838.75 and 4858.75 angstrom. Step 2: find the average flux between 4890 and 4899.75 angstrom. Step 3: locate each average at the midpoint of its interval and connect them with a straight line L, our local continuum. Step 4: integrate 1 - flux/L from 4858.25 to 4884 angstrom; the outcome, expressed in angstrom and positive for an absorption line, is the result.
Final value 1.6 angstrom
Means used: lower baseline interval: 12.9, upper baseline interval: 13.8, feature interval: 12.5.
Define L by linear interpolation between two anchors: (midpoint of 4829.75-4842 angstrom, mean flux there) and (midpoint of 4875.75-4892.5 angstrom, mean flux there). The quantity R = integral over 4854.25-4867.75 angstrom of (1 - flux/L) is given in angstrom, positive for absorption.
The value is 1.6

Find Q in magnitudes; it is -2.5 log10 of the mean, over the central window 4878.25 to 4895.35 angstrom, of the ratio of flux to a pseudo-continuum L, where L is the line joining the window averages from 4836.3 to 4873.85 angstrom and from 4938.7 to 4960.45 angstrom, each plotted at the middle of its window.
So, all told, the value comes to -0.013 mag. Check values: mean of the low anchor 12.6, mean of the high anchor 14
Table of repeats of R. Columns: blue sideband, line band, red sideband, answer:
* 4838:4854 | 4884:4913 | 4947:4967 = -0.3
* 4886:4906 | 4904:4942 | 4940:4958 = 0.8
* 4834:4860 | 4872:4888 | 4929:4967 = 0.3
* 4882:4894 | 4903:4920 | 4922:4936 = -0.6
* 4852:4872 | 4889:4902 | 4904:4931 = -0.7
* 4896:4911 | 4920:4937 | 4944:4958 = 0.7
